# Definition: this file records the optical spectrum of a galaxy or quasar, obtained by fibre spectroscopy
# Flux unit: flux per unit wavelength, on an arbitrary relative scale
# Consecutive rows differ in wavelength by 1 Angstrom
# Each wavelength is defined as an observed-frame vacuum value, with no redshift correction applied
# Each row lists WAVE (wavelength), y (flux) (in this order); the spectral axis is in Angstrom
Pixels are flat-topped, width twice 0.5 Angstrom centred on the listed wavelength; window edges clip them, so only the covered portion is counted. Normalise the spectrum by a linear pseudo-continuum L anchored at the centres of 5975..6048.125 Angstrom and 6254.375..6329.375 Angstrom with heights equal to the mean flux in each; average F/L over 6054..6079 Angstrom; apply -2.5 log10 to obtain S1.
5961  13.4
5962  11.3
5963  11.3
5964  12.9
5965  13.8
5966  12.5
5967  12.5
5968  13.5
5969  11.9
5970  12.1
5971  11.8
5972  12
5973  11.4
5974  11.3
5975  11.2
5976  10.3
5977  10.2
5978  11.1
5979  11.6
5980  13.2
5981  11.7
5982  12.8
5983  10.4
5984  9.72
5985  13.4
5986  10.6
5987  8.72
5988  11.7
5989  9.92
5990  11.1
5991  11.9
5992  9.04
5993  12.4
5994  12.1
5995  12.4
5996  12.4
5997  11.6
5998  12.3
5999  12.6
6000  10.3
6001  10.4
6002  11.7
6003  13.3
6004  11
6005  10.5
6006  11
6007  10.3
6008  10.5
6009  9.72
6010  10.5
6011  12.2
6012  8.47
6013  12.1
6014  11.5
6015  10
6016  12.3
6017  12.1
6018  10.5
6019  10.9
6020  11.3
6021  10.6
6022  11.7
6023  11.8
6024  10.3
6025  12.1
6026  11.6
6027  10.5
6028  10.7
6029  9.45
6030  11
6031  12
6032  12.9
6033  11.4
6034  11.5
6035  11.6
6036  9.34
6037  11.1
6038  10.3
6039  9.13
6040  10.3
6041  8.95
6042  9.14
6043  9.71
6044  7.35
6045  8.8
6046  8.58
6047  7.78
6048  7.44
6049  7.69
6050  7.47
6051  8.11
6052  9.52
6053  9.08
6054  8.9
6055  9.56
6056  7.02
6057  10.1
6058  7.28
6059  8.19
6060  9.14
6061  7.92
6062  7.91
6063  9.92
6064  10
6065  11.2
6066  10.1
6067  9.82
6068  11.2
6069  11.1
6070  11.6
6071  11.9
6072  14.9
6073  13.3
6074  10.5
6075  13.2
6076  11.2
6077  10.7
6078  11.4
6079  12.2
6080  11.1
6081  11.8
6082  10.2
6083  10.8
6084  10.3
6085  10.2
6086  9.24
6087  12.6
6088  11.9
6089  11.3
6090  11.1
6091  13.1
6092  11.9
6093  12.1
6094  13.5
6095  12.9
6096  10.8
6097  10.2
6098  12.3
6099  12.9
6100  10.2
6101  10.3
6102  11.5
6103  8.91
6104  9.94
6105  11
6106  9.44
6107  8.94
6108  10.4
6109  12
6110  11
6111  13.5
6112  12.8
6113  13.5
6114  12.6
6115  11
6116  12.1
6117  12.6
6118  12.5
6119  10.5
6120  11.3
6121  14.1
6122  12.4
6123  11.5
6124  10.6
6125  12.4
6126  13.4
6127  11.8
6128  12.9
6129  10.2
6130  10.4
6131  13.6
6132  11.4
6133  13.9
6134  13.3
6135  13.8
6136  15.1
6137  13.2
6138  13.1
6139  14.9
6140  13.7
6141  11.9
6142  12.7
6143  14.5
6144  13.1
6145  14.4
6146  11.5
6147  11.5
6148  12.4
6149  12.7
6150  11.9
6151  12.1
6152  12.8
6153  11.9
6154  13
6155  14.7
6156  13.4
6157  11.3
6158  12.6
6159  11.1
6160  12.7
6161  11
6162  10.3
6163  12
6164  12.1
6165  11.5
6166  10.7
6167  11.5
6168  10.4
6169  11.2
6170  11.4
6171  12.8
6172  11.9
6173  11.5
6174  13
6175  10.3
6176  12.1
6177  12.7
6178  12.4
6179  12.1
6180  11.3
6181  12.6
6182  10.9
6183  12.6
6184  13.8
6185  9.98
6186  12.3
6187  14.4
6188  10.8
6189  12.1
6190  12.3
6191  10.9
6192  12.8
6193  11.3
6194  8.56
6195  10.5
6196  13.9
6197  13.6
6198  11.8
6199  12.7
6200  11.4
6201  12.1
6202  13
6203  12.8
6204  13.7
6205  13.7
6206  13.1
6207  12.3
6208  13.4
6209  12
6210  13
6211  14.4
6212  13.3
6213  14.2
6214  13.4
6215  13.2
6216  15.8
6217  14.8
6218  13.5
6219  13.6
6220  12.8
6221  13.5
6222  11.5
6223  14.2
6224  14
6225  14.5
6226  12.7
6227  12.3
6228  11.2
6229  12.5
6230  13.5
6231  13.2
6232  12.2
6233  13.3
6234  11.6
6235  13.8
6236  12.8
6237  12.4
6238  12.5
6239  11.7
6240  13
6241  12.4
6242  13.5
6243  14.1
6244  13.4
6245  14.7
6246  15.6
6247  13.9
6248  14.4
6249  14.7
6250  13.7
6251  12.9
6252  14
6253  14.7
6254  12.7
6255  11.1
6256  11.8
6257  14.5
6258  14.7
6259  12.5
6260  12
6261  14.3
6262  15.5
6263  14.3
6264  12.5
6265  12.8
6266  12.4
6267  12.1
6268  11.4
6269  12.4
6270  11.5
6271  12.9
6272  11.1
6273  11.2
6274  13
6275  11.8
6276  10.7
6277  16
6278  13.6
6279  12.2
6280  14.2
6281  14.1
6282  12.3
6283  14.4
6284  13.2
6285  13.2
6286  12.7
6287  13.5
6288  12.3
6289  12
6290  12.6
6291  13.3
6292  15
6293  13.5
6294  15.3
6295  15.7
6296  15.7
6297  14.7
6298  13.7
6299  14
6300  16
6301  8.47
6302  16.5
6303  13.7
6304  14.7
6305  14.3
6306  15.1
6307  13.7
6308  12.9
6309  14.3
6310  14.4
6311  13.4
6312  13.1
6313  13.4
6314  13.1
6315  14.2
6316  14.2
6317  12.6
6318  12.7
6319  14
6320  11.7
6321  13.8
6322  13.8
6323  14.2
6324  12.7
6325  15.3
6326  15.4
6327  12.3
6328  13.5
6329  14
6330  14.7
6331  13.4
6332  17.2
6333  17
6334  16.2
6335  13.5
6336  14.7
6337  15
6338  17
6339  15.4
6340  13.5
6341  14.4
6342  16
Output 0.097 mag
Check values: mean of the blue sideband 10.9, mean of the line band 10.4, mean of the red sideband 13.4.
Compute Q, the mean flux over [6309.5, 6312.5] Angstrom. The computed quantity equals 13.6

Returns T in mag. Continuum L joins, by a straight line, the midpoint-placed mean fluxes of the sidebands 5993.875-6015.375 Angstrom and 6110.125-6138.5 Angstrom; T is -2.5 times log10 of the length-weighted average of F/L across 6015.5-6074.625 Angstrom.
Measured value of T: 0.15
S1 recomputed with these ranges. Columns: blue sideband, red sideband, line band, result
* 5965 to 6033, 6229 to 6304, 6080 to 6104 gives 0.07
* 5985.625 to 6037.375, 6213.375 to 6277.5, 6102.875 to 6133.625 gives 0.03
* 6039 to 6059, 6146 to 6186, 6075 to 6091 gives -0.17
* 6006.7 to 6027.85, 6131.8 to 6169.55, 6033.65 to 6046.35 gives 0.16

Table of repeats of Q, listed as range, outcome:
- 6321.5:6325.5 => 14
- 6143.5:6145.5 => 13.8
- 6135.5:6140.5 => 14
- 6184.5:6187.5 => 12.2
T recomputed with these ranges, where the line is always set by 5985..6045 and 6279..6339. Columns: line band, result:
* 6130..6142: -0.09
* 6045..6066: 0.29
